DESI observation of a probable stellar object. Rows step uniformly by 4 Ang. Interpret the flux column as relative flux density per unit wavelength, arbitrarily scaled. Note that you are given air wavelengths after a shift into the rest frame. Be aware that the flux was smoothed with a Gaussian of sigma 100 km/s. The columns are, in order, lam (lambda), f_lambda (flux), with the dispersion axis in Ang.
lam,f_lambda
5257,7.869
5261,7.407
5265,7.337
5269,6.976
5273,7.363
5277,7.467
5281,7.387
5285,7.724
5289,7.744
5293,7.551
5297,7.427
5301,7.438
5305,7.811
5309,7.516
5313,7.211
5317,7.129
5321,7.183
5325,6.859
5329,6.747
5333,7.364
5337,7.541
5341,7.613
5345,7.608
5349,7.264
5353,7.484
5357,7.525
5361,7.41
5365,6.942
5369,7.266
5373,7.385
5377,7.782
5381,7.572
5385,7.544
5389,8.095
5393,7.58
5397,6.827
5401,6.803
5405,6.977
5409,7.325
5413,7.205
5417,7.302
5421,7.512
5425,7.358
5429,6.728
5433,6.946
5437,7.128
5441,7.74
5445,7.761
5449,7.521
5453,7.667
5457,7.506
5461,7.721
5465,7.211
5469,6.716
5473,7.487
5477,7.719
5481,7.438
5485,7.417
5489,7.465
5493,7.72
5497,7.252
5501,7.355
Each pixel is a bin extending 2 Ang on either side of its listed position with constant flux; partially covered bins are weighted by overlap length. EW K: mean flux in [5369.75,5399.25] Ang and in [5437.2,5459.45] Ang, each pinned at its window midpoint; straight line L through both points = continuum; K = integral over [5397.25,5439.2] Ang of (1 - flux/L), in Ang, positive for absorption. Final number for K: 2.5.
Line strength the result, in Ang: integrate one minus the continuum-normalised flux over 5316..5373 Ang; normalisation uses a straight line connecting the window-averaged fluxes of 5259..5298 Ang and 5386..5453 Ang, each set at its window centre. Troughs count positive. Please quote 0.7 Ang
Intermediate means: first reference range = 7.44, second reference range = 7.32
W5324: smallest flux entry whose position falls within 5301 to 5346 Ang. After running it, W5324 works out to 6.747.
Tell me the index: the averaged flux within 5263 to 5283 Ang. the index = 7.31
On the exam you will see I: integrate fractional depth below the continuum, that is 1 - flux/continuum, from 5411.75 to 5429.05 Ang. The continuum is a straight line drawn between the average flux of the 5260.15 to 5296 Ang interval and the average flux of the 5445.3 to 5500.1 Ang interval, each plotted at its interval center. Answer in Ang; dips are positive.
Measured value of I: 0.4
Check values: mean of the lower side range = 7.44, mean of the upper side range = 7.46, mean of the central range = 7.28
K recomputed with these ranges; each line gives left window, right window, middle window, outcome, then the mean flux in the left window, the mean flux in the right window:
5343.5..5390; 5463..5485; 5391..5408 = 0.8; 7.48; 7.32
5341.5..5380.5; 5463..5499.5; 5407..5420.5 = 0.2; 7.42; 7.38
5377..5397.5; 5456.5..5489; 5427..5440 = 0.9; 7.6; 7.4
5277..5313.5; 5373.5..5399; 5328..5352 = 0.5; 7.54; 7.56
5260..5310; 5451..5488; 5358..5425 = 0.9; 7.47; 7.43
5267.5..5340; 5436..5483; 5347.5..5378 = 0.1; 7.36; 7.48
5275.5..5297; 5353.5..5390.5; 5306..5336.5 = 1.4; 7.56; 7.49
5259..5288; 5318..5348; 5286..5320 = -0.7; 7.39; 7.27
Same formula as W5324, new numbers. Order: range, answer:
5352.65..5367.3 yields 6.942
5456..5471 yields 6.716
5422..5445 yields 6.728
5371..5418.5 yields 6.803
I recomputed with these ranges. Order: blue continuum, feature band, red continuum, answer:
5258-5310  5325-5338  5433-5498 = 0.58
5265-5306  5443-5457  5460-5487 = -0.46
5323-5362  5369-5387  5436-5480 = -0.38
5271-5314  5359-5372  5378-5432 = 0.27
